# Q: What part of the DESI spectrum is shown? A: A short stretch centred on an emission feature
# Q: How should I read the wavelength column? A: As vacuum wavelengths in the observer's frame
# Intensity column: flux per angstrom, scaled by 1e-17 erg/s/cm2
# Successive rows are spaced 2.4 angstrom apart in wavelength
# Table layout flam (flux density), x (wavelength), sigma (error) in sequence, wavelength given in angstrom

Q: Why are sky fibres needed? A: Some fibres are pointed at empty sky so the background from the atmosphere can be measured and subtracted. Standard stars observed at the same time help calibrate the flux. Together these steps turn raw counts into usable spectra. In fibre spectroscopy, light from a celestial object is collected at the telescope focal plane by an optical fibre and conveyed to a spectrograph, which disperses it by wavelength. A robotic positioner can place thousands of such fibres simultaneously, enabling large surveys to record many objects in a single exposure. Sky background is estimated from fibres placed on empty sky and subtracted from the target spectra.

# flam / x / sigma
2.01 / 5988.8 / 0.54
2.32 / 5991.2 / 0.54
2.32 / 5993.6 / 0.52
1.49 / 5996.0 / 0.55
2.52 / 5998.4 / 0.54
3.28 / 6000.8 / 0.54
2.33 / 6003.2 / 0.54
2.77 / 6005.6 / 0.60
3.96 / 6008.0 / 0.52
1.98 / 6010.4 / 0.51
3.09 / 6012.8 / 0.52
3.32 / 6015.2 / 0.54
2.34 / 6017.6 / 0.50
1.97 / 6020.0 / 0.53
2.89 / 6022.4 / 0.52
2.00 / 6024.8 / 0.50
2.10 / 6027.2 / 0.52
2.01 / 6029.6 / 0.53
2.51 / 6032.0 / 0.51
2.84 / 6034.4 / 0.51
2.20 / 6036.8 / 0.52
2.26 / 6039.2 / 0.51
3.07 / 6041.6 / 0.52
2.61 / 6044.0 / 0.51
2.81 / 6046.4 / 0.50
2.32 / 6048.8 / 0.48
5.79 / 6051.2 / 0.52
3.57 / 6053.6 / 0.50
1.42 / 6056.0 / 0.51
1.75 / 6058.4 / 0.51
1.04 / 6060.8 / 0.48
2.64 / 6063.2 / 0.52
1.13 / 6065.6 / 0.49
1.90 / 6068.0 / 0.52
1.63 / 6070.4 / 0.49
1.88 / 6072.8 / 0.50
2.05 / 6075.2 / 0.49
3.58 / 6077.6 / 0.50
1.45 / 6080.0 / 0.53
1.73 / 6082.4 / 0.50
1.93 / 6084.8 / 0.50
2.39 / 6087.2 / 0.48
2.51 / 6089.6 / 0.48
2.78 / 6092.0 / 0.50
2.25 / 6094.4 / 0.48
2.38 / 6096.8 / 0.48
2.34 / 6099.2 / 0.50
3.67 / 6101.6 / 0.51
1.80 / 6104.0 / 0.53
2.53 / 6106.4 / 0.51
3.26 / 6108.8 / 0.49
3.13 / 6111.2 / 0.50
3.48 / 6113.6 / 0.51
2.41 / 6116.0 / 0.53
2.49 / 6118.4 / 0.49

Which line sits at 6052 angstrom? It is H-beta 4861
